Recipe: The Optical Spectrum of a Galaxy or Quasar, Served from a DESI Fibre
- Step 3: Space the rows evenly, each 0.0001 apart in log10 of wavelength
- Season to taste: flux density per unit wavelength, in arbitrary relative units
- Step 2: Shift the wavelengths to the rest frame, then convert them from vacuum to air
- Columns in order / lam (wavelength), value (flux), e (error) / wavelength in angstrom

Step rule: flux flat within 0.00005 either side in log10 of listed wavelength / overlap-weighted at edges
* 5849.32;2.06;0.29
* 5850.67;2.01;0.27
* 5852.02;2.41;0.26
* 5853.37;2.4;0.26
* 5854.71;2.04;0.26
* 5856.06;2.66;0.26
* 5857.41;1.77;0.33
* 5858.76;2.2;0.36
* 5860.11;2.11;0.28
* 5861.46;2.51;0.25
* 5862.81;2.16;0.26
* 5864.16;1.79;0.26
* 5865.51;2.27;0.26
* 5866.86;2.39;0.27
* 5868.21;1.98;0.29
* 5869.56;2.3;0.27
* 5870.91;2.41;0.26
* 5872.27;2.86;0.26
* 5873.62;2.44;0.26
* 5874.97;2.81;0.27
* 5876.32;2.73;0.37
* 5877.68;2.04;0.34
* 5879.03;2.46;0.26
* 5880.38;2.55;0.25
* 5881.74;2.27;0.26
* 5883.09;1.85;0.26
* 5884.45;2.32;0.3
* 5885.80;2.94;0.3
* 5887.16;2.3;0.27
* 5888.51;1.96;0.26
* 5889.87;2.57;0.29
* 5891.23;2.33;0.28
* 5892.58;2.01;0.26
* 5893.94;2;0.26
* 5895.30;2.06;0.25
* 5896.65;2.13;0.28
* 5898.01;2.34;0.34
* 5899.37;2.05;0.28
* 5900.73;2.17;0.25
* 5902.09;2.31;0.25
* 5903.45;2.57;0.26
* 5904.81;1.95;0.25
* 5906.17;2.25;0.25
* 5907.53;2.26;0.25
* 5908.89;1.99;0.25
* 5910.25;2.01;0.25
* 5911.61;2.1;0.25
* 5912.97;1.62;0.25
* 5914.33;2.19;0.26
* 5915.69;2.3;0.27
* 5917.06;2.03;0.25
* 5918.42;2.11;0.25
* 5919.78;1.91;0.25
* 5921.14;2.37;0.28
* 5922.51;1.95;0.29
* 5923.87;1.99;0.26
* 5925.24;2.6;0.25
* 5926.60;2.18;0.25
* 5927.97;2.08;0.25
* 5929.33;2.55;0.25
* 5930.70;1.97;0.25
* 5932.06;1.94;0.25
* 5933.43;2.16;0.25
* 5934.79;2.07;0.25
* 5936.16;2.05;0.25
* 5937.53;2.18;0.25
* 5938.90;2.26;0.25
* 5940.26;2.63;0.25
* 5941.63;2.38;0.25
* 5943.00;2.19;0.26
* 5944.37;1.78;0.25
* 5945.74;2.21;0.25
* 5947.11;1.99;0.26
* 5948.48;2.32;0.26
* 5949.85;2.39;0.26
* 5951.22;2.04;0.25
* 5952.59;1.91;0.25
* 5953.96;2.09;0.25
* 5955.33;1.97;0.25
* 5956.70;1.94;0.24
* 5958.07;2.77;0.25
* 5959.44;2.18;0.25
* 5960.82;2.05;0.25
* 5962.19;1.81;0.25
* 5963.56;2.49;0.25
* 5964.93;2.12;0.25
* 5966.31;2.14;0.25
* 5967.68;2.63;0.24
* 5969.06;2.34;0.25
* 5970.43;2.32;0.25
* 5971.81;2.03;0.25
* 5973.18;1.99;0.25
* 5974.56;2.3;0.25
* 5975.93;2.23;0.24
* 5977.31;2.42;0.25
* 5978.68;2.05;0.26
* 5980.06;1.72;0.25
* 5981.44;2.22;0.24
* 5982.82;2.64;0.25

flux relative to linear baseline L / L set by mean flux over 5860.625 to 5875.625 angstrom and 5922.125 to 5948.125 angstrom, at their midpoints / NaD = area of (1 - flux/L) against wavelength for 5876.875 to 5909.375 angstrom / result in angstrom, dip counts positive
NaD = 0.6 angstrom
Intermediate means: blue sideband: 2.35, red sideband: 2.17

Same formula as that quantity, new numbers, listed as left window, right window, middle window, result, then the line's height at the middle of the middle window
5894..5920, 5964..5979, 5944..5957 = 0.8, 2.2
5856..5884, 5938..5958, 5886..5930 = 1.3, 2.24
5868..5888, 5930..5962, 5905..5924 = 1.7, 2.27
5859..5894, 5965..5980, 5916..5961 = 1.9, 2.26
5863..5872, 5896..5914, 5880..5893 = -0.8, 2.18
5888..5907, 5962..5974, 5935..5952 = 0.1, 2.21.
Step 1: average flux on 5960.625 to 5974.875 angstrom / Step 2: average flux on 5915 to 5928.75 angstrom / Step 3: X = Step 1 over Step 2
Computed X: 1.0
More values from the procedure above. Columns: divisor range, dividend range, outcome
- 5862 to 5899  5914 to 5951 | 0.94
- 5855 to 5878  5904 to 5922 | 0.90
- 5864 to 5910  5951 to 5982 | 0.95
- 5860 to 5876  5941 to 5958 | 0.90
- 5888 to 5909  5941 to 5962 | 0.98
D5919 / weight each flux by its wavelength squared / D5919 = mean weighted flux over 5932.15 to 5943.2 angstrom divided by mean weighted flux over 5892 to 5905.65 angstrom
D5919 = 1.04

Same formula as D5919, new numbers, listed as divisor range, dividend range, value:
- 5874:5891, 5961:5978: 0.96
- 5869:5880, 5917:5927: 0.87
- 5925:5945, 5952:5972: 1.01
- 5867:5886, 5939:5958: 0.92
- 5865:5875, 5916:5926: 0.90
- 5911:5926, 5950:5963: 1.01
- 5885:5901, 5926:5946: 0.98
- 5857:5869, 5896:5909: 1.05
